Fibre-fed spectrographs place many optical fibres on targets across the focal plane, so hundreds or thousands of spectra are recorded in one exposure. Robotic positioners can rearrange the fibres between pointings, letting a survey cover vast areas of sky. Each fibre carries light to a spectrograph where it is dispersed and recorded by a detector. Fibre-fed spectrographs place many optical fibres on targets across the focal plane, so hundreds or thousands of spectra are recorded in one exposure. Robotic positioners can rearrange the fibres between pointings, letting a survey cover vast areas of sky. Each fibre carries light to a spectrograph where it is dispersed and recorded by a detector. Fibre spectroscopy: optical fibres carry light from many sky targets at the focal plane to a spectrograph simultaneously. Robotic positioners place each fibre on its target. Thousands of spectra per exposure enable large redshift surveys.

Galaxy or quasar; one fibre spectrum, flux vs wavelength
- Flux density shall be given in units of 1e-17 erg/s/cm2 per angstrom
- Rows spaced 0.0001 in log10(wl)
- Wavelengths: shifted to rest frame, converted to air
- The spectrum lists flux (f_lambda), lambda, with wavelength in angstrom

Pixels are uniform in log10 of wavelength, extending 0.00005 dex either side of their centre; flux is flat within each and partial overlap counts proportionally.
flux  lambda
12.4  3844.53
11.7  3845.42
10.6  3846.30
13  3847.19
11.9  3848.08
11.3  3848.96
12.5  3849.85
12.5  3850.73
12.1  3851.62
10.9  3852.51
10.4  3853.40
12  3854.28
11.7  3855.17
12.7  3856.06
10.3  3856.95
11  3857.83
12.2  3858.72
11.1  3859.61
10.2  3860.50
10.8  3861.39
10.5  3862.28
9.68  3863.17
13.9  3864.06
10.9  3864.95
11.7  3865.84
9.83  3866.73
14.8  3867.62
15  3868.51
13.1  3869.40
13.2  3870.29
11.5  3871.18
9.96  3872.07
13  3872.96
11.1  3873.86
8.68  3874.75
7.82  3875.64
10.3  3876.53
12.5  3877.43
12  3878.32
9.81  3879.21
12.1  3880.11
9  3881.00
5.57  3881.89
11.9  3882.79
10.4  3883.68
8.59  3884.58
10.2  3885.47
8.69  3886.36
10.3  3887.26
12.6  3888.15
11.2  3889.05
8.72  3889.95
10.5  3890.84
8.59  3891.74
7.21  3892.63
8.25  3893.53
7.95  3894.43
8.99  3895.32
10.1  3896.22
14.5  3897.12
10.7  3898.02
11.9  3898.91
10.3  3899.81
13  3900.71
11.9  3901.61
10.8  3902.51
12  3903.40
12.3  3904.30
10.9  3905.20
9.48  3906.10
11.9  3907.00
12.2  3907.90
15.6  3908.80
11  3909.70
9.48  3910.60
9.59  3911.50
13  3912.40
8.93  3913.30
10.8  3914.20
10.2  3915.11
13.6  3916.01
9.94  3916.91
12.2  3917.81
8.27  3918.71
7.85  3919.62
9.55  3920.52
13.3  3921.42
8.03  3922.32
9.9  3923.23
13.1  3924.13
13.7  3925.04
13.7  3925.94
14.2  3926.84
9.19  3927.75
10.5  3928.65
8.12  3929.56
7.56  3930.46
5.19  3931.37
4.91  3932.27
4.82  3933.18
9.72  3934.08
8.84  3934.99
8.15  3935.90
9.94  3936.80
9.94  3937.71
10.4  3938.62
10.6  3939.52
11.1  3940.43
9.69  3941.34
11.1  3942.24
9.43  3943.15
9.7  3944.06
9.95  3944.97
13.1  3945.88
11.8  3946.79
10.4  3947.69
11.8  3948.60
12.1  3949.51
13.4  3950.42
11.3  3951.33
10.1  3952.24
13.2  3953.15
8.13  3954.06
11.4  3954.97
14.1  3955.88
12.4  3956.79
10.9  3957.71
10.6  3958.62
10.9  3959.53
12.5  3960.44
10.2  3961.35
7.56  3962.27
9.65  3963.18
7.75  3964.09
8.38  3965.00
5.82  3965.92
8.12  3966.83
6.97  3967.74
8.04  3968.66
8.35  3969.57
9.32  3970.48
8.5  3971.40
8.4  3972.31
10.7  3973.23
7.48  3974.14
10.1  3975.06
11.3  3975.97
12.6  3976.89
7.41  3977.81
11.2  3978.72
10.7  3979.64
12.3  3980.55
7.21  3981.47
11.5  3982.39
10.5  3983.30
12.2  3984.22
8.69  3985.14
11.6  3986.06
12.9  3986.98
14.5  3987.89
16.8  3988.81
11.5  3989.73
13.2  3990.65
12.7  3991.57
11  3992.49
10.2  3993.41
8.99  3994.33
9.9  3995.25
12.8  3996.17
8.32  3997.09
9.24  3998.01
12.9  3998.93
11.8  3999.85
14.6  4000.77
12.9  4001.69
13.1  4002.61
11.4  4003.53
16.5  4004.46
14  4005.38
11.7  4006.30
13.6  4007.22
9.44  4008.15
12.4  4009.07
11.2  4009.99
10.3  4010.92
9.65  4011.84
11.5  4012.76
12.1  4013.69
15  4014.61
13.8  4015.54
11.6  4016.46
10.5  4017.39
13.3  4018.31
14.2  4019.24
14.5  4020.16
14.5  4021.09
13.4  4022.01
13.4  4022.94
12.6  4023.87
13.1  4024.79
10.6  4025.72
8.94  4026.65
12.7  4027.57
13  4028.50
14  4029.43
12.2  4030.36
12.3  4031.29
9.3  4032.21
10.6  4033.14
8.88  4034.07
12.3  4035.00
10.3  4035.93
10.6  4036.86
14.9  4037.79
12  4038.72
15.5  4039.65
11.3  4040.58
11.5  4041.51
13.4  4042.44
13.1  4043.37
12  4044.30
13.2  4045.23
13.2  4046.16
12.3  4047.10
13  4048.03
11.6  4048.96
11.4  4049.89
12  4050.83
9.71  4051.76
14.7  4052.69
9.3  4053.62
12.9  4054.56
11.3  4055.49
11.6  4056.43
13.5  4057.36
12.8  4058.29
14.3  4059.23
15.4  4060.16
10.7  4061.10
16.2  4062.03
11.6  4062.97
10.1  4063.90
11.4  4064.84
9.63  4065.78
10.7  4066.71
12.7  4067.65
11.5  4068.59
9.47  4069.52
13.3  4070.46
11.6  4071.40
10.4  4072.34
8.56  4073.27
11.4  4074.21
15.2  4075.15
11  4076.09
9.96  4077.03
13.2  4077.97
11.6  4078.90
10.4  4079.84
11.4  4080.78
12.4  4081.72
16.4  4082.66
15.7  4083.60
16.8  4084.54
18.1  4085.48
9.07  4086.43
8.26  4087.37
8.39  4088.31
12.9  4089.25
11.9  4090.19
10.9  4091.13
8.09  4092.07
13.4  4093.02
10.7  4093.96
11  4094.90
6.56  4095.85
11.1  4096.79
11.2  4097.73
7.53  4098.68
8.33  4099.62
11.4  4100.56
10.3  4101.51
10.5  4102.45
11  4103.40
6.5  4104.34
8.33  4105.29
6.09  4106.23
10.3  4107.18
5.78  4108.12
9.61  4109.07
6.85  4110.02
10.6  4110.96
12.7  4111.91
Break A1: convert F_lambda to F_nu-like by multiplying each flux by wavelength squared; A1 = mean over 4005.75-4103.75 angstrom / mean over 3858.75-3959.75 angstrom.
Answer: 1.20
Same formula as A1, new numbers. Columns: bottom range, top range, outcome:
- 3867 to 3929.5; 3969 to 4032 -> 1.13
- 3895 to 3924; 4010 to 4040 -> 1.17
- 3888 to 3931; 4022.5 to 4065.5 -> 1.21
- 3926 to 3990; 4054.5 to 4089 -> 1.26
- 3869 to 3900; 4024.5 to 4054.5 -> 1.26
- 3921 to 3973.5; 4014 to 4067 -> 1.29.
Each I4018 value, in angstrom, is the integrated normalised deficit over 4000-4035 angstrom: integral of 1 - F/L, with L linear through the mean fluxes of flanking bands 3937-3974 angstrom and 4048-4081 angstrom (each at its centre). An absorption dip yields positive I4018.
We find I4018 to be -3.9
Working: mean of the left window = 10.2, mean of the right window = 11.8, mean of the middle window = 12.3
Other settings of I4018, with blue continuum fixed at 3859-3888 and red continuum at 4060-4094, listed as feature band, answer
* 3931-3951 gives 2.5 angstrom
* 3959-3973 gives 3.2 angstrom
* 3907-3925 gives 0.2 angstrom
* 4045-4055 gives -0.3 angstrom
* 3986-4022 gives -2.5 angstrom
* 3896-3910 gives -1.0 angstrom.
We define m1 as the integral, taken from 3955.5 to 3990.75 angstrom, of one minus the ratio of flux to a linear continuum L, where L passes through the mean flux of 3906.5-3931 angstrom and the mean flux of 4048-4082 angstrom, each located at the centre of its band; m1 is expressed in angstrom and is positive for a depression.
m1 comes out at 3.01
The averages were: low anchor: 10.9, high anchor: 11.8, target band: 10.3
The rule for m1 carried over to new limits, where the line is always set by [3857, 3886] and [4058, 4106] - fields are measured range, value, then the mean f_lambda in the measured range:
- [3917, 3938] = 2.8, 9.6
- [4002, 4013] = -0.8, 12.1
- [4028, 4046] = -1.4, 12.1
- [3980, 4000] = -0.3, 11.4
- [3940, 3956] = 0.0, 11.2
